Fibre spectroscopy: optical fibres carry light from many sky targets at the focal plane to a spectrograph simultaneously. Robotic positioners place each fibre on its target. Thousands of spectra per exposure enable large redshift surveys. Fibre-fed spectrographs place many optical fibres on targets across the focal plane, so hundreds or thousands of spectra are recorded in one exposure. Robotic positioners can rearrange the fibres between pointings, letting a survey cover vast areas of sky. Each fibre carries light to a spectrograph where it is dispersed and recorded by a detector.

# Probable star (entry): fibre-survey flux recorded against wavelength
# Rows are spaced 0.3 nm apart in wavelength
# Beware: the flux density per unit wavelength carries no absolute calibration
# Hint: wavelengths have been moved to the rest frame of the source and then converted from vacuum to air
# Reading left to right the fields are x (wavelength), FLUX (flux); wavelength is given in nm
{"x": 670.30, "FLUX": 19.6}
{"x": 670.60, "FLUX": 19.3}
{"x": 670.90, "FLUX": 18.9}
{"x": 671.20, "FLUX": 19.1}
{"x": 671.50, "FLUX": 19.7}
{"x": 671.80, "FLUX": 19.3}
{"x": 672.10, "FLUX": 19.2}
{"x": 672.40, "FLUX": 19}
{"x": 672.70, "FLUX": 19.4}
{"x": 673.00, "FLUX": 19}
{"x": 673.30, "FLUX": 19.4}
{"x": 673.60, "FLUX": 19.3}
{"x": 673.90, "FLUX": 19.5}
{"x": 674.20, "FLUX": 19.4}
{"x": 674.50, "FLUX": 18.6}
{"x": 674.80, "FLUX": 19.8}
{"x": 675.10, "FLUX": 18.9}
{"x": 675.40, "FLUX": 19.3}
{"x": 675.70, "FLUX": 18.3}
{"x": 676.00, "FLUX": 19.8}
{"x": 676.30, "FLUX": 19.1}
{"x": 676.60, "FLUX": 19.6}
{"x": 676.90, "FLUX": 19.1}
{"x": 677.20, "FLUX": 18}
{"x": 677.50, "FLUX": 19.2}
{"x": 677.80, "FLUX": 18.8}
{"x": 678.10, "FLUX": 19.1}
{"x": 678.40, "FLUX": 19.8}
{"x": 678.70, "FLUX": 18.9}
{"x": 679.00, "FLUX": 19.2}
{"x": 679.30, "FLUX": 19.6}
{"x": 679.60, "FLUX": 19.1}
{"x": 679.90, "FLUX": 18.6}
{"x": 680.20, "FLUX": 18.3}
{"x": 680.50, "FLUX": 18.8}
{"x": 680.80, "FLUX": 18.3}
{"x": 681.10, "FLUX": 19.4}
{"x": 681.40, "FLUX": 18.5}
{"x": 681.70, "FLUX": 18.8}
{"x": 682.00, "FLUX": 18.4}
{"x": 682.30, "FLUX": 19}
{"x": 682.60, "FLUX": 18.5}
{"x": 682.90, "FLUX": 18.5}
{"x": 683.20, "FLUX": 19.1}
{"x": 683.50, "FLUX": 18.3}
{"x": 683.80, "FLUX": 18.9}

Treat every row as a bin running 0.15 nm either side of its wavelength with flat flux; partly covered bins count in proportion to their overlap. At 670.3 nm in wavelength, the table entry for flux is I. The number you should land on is 19.6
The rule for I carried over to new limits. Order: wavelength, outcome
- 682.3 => 19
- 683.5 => 18.3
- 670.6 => 19.3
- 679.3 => 19.6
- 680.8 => 18.3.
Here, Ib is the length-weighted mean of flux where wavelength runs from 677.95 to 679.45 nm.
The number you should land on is 19.3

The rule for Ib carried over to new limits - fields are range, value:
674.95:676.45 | 19.1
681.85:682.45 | 18.7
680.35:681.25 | 18.8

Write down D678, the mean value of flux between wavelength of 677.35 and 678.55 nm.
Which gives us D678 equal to 19.2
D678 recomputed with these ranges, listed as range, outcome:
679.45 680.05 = 18.9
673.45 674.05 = 19.4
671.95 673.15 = 19.2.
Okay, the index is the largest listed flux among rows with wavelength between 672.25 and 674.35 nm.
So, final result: 19.5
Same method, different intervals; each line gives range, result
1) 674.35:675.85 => 19.8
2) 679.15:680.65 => 19.6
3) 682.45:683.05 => 18.5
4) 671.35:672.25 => 19.7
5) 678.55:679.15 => 19.2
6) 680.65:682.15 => 19.4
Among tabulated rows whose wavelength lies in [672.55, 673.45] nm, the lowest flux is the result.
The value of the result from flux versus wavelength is 19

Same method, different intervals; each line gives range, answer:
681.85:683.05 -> 18.4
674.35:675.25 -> 18.6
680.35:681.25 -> 18.3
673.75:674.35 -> 19.4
